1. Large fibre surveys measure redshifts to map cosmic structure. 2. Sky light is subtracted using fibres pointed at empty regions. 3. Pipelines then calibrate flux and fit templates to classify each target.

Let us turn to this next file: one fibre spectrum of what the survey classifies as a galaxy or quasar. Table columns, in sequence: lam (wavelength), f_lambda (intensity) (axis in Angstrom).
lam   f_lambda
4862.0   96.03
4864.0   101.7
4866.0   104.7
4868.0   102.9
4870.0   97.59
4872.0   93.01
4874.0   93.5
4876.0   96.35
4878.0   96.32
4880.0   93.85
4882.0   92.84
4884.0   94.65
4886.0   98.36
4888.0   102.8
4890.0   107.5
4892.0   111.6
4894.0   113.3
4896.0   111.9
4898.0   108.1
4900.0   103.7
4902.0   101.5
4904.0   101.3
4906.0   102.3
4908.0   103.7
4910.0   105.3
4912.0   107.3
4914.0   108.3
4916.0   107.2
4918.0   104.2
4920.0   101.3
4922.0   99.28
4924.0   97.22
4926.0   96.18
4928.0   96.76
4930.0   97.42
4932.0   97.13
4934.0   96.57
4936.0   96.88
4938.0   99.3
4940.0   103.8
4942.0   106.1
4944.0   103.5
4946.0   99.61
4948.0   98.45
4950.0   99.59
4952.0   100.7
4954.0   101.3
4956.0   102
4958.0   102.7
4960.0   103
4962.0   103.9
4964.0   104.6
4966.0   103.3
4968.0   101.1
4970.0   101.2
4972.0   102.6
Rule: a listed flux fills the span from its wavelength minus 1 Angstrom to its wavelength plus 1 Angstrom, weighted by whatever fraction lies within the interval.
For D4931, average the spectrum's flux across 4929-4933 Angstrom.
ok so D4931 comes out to 97.3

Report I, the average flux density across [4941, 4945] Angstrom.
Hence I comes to 105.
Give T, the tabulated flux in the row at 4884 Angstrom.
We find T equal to 94.65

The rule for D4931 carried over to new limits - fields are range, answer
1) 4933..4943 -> 101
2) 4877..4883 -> 94.3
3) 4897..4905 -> 104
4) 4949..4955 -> 101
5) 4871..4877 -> 94.3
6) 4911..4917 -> 108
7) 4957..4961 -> 103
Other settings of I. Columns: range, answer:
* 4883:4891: 101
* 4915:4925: 102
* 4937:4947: 102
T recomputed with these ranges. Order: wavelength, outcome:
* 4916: 107.2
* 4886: 98.36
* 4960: 103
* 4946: 99.61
